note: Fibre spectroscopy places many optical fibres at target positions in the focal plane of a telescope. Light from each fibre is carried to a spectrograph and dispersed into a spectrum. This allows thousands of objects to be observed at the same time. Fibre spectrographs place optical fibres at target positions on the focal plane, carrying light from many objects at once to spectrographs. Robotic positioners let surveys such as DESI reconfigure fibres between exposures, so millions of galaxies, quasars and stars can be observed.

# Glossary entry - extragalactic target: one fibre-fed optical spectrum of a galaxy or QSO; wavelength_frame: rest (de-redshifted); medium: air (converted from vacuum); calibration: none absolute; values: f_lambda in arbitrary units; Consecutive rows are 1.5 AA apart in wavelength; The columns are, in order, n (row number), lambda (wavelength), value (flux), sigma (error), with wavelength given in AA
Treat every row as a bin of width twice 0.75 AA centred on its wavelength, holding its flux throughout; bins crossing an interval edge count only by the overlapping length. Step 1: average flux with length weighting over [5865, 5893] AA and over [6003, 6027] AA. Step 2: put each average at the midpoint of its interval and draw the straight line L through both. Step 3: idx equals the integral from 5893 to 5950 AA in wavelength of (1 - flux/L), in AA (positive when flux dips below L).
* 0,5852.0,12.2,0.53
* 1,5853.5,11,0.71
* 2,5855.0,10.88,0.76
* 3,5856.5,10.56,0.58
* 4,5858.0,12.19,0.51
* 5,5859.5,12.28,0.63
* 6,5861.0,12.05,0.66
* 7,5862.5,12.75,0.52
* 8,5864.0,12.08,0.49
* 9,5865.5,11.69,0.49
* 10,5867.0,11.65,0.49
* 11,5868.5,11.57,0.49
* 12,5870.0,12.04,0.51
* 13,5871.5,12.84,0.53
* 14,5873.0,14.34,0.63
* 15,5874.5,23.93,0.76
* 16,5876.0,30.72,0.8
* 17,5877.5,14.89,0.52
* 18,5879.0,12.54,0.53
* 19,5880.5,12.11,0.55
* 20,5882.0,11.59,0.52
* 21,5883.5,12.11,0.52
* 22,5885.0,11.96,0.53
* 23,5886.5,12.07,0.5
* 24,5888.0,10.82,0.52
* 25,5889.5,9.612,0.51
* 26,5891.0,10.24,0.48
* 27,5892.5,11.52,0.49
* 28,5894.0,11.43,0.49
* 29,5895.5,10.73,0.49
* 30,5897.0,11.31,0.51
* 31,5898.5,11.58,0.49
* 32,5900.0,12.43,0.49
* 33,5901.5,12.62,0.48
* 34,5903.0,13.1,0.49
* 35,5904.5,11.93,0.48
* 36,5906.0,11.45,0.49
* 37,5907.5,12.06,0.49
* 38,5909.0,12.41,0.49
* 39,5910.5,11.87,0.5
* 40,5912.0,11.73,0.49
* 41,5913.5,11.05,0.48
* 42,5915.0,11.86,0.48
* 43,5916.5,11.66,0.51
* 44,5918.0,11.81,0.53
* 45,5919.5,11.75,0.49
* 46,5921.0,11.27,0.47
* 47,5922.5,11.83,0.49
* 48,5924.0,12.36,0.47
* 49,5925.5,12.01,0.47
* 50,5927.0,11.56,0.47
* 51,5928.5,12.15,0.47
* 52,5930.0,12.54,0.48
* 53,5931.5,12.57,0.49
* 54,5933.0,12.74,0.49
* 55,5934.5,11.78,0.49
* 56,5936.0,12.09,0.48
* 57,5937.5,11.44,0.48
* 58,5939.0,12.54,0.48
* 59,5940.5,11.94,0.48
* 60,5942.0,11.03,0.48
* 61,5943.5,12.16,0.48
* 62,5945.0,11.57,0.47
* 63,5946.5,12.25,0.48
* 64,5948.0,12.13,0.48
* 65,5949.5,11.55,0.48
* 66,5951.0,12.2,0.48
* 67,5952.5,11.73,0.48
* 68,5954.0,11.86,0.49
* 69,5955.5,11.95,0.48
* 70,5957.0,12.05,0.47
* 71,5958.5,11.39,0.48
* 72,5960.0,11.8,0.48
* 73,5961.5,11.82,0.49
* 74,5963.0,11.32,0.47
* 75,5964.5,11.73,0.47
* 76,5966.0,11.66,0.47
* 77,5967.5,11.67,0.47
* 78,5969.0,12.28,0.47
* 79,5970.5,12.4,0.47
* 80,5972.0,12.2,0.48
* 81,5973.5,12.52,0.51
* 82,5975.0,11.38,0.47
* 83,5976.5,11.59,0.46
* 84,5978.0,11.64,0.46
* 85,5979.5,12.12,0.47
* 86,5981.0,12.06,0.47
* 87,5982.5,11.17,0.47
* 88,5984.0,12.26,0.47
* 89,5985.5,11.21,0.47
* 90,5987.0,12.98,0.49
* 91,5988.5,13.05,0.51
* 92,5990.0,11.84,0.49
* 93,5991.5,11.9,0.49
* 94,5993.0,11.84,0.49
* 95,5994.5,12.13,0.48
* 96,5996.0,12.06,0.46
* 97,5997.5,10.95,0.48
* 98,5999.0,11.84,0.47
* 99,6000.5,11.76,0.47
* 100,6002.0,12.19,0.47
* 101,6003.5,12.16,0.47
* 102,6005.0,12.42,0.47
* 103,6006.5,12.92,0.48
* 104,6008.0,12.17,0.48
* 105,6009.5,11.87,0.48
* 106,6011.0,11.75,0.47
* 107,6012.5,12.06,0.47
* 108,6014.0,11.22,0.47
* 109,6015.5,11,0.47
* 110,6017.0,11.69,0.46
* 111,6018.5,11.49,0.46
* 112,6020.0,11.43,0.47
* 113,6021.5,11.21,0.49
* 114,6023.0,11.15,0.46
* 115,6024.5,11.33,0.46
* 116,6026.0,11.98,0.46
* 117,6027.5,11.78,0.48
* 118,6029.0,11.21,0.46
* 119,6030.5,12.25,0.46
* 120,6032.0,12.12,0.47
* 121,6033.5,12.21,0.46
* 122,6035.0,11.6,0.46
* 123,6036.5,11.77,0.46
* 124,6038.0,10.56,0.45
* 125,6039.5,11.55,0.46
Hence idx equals 4.9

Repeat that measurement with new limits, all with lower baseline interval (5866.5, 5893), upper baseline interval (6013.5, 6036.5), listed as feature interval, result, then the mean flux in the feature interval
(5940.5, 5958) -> 1.17 AA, 11.9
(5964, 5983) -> 0.71 AA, 11.9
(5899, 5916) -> 1.65 AA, 12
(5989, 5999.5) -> 0.19 AA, 11.8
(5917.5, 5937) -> 1.50 AA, 12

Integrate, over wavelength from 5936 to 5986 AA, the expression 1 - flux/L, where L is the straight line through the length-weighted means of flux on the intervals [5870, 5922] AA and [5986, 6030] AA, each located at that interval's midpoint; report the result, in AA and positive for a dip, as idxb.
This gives 1.6 AA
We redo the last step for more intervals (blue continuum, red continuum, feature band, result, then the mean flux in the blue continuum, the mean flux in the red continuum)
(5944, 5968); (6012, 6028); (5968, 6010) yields -1.5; 11.8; 11.5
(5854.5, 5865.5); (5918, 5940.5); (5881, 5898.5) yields 1.0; 11.8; 12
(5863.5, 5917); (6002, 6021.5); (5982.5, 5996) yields -0.1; 12.8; 11.8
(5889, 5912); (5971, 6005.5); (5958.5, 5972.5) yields 0.0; 11.6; 12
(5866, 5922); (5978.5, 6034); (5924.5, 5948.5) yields 0.7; 12.7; 11.9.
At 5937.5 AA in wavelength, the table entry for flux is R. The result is 11.44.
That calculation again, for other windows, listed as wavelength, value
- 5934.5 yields 11.78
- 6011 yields 11.75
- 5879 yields 12.54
